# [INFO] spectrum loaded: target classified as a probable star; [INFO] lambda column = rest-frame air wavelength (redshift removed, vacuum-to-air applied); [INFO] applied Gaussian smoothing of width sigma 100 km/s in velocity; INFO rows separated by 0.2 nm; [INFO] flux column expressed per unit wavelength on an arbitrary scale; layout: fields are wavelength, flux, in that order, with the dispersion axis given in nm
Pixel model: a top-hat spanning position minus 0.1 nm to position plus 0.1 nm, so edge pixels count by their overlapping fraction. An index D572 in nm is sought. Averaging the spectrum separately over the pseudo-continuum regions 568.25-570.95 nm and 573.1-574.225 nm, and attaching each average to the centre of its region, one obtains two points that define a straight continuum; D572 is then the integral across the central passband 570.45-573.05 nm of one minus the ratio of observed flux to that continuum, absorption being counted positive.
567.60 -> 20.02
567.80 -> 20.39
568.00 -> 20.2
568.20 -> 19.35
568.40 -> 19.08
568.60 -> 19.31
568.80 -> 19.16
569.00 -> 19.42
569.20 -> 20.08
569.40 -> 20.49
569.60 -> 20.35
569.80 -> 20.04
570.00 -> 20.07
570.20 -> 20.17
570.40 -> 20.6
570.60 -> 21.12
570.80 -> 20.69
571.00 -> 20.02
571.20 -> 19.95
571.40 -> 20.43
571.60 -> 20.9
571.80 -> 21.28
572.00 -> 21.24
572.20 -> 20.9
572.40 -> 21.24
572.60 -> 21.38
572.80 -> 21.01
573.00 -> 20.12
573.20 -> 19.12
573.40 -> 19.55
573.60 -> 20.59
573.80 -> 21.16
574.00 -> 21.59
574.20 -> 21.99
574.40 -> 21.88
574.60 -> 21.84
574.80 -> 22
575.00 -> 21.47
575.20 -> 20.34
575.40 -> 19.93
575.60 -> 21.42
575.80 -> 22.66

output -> -0.06 nm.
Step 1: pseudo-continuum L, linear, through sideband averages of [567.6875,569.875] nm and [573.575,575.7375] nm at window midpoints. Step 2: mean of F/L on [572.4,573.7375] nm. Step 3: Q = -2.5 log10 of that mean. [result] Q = 0.03 mag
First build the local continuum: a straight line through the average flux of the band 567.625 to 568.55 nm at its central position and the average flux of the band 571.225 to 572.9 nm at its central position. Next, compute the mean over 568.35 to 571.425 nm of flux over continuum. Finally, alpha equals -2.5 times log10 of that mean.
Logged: 0.01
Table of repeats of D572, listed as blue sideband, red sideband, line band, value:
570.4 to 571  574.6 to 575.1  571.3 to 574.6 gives 0.05 nm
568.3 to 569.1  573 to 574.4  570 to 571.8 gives -0.06 nm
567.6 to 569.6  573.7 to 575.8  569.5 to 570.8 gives -0.01 nm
